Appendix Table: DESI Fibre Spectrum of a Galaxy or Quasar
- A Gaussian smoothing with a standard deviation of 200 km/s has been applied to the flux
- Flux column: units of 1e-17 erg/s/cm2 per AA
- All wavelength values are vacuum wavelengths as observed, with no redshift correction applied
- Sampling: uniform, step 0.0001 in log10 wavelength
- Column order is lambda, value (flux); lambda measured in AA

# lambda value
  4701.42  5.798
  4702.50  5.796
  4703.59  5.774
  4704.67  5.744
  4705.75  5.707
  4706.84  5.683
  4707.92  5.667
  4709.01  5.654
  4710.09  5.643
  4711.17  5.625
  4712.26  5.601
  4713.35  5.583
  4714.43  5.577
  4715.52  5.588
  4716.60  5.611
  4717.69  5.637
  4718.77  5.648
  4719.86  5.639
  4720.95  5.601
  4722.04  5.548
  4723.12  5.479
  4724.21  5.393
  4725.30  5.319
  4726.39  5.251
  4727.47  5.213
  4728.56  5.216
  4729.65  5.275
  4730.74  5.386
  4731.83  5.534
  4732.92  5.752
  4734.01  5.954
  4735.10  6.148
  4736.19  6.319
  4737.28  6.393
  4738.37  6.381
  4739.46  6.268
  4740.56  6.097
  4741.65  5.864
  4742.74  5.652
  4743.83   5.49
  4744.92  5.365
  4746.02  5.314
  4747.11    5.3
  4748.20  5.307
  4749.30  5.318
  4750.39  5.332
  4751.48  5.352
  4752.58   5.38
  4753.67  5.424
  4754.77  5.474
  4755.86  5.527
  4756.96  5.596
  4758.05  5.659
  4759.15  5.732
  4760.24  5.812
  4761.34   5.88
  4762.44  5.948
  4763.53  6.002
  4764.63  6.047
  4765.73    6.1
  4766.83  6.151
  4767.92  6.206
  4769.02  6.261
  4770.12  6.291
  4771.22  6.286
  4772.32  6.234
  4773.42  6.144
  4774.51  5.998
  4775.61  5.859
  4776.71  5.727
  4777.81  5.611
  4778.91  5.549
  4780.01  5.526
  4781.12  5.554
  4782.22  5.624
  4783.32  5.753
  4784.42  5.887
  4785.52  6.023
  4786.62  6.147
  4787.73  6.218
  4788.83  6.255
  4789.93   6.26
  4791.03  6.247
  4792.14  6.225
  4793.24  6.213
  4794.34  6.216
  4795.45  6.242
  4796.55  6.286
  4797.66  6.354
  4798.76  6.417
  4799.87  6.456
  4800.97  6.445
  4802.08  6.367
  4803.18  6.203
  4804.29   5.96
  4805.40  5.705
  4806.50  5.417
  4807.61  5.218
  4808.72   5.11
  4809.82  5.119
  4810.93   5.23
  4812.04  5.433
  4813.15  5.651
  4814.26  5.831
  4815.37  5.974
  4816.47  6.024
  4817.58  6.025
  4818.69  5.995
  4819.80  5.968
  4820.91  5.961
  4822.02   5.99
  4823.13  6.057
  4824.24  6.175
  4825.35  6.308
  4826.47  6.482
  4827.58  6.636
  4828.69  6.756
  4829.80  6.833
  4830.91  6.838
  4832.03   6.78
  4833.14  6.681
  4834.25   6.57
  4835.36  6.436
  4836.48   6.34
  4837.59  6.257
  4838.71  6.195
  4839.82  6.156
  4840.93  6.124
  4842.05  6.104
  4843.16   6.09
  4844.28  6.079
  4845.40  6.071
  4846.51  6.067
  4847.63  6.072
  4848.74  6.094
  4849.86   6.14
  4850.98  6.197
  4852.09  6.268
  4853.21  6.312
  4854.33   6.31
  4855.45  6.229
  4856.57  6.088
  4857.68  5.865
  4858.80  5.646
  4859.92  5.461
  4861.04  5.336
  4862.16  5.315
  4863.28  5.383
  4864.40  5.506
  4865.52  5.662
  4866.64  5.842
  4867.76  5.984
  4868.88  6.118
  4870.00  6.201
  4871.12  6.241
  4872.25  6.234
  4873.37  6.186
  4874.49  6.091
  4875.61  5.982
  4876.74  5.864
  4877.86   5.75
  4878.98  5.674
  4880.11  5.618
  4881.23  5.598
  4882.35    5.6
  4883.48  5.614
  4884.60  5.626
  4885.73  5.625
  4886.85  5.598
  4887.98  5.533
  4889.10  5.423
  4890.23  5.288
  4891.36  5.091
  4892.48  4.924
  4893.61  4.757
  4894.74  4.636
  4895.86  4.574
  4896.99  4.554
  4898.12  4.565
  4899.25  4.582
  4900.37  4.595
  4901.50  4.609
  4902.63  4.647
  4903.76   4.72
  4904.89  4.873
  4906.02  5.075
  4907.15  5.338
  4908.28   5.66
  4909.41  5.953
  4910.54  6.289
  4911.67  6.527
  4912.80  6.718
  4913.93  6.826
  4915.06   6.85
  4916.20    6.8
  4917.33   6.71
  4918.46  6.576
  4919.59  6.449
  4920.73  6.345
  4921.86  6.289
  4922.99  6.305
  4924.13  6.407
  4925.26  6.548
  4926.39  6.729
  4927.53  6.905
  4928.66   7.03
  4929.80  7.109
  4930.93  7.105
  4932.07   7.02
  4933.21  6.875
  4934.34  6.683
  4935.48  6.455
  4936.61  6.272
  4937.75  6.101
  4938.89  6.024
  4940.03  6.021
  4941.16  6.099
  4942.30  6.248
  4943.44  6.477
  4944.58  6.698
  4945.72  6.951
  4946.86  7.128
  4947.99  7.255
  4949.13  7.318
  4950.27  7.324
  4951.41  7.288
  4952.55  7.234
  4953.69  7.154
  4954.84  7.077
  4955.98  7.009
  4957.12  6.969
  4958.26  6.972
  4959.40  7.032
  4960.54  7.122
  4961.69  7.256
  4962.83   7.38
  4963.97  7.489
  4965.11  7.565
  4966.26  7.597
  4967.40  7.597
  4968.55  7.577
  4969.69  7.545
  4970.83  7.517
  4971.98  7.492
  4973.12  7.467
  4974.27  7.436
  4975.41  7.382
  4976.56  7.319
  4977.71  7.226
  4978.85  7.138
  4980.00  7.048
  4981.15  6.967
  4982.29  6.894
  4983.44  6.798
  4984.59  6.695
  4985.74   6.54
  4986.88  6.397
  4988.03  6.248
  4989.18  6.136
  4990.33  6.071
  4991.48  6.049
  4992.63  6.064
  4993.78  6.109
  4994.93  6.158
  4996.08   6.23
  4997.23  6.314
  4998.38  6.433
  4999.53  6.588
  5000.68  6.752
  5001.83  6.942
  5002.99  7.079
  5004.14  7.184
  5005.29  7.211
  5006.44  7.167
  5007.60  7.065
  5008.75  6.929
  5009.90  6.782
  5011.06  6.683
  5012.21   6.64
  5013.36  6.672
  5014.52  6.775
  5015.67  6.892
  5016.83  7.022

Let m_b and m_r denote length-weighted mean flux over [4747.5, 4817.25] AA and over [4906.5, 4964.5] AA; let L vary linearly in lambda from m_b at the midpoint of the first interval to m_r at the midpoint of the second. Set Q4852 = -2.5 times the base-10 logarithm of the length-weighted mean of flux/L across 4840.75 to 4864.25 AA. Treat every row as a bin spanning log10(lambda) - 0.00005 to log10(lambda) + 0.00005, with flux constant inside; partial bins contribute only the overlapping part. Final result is 0.05 mag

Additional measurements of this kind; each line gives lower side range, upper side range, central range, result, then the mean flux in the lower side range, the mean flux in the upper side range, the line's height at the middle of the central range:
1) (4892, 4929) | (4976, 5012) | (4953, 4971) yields -0.15 mag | 5.76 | 6.68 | 6.33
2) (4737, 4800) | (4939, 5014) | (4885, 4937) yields 0.12 mag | 5.9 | 6.9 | 6.59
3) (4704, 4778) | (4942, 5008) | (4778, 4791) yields 0.01 mag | 5.72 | 6.96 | 5.95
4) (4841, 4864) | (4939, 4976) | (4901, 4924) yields 0.11 mag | 5.96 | 7.13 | 6.63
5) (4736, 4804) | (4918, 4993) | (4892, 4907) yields 0.36 mag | 5.93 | 6.87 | 6.59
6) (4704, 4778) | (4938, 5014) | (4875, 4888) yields 0.13 mag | 5.72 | 6.89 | 6.42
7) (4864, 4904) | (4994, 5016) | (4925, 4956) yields -0.13 mag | 5.42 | 6.75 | 6.04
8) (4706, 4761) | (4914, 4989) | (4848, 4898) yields 0.14 mag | 5.61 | 6.91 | 6.44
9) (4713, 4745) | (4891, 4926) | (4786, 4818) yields -0.06 mag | 5.68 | 5.65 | 5.67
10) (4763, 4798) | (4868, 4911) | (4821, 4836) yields -0.13 mag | 6.04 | 5.4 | 5.76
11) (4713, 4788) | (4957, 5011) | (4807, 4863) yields 0.02 mag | 5.73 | 6.93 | 6.17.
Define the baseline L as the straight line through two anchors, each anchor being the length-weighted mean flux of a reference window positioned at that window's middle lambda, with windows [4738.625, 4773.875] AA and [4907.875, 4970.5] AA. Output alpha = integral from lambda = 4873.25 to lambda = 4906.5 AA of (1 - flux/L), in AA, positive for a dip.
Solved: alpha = 6.7 AA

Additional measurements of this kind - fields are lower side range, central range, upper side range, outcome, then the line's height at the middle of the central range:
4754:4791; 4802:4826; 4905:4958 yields 1.2 AA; 6.1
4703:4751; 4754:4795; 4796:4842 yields -0.5 AA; 5.88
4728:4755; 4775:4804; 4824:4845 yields -0.1 AA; 6.04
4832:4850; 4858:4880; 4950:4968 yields 2.3 AA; 6.48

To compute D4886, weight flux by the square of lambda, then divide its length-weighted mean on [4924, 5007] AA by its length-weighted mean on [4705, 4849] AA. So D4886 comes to 1.3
